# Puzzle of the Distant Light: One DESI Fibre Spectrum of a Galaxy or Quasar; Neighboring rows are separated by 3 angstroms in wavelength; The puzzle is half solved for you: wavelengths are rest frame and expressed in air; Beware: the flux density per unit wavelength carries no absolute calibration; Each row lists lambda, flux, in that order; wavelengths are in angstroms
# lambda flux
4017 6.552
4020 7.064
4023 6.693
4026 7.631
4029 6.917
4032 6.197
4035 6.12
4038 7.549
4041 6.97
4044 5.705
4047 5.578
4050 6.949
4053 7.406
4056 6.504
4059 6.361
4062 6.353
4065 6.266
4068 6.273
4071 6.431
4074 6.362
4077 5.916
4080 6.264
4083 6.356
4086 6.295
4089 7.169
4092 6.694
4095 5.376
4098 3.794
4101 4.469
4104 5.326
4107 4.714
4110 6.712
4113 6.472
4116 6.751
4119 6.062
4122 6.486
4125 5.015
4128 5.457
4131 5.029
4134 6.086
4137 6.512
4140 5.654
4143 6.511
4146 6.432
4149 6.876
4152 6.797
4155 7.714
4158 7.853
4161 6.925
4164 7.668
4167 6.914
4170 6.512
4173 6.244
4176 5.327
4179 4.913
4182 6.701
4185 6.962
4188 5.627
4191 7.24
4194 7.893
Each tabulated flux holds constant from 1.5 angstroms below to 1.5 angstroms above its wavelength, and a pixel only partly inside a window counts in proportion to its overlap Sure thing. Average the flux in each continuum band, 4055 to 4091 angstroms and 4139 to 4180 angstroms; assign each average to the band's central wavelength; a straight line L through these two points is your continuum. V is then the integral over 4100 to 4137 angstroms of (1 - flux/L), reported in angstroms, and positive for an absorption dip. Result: 4.2 angstroms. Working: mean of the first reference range 6.38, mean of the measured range 5.76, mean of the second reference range 6.63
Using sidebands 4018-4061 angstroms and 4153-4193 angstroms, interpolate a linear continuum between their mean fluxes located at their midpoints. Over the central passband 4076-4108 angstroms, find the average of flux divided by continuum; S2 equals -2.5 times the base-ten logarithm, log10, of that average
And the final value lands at 0.18 mag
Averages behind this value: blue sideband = 6.68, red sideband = 6.68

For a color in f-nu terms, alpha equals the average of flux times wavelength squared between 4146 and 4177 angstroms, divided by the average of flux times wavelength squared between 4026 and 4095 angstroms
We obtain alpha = 1.12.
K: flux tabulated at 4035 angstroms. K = 6.12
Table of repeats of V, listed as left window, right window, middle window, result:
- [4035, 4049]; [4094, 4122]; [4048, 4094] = -3.3 angstroms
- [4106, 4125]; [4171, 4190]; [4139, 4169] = -4.4 angstroms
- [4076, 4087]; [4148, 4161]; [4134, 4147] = 1.5 angstroms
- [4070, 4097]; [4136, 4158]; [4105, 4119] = 0.8 angstroms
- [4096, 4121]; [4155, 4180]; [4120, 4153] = 0.1 angstroms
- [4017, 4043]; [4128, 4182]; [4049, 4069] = 0.5 angstroms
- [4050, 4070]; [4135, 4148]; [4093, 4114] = 3.7 angstroms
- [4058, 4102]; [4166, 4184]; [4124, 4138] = 1.1 angstroms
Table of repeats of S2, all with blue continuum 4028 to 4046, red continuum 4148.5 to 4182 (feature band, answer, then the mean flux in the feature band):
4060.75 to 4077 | 0.05 mag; 6.3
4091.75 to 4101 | 0.31 mag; 4.97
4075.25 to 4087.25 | 0.07 mag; 6.21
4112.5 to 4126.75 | 0.09 mag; 6.12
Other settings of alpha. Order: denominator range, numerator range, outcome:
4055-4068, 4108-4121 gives 1.04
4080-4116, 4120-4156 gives 1.08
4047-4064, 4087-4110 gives 0.85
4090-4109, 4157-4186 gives 1.32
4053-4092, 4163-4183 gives 1.03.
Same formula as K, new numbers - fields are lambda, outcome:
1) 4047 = 5.578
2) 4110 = 6.712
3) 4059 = 6.361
